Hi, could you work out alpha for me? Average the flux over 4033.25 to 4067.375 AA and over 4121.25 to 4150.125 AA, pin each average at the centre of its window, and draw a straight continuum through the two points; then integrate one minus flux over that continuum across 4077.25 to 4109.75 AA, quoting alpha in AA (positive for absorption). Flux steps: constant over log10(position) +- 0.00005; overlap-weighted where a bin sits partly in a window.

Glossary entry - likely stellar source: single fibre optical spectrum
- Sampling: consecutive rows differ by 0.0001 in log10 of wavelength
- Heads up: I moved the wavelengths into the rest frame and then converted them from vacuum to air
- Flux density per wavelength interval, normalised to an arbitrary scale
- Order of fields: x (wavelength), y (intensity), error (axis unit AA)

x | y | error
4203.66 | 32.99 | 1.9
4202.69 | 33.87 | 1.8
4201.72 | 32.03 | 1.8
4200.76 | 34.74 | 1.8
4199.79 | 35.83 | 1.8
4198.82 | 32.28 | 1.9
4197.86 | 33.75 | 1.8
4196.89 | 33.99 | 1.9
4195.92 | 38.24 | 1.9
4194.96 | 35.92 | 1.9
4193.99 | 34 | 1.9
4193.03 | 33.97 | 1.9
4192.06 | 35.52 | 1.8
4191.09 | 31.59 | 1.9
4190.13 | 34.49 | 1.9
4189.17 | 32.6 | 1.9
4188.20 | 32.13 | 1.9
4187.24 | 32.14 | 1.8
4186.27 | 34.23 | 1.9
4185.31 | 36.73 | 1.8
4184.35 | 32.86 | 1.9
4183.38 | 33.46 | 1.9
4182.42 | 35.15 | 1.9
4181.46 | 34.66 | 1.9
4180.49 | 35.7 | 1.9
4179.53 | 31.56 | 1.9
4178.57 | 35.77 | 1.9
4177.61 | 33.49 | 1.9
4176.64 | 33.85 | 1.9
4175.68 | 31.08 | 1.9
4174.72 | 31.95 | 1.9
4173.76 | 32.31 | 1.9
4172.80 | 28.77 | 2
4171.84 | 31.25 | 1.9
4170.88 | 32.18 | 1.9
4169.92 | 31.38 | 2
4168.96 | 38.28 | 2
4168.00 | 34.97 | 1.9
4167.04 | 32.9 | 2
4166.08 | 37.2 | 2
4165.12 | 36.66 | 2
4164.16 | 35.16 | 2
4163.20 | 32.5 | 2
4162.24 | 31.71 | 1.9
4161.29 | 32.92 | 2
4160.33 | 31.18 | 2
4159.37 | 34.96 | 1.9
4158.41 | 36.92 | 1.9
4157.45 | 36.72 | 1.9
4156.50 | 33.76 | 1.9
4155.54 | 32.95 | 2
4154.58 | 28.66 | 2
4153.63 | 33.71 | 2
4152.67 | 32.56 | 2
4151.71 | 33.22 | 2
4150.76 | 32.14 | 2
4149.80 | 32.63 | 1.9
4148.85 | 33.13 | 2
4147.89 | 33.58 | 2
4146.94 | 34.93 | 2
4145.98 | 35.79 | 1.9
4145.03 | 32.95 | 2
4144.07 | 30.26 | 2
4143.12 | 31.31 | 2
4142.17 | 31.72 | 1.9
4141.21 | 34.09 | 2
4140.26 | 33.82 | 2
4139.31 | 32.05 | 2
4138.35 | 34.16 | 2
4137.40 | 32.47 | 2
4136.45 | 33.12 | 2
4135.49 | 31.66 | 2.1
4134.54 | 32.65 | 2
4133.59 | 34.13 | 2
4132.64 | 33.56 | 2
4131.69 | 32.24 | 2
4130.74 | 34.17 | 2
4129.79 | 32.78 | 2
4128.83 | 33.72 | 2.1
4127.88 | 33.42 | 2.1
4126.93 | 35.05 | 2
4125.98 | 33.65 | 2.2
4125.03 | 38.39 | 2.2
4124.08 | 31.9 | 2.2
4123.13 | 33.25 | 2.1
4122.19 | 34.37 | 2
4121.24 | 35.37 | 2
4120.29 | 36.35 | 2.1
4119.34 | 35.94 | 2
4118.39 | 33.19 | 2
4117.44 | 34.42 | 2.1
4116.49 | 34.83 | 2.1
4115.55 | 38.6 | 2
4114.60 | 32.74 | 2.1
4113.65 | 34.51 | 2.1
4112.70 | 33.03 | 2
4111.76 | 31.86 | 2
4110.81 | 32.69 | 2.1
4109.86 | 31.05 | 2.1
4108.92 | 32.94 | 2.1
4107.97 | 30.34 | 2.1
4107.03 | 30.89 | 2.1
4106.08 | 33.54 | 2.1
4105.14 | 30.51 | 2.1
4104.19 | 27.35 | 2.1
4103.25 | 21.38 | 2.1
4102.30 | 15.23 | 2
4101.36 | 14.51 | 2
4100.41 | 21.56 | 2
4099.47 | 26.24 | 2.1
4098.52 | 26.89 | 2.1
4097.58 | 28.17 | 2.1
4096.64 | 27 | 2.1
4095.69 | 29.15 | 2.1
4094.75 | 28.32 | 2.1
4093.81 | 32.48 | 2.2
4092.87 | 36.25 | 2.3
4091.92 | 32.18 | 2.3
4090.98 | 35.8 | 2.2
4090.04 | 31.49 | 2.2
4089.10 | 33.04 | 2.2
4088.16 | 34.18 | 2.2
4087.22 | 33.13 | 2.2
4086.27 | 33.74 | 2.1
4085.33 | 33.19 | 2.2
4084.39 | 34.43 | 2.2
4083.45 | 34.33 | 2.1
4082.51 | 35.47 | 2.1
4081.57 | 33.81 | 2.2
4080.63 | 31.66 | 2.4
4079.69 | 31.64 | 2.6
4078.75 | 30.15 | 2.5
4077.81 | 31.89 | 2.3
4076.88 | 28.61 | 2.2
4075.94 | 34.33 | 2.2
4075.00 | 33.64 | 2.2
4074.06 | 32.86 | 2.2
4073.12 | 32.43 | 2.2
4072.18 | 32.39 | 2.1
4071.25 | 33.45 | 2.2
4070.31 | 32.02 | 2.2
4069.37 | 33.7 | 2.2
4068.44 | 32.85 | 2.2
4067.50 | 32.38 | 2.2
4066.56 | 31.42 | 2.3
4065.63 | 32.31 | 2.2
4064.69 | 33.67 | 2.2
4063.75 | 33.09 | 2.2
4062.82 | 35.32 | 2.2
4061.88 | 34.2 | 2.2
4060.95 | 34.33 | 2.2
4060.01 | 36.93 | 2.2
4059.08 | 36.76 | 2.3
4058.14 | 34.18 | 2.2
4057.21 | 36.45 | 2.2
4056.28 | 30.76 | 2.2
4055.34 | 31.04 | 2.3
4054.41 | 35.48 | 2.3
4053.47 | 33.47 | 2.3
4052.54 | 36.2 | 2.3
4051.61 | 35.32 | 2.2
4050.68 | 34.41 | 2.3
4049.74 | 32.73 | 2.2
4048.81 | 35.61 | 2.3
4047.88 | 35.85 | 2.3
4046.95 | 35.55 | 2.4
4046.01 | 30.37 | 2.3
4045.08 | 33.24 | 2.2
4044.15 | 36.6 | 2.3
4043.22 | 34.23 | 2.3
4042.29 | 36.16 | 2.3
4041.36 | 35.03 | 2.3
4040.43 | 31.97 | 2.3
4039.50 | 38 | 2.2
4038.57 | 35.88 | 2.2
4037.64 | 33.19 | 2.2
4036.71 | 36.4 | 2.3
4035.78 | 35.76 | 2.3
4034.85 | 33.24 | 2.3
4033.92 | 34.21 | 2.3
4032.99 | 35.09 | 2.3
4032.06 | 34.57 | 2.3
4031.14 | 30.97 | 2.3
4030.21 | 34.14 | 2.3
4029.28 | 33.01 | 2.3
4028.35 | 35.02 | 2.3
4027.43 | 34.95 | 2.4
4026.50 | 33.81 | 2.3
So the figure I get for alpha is 3.7 AA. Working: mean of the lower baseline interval 34.4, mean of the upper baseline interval 33.4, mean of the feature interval 30.1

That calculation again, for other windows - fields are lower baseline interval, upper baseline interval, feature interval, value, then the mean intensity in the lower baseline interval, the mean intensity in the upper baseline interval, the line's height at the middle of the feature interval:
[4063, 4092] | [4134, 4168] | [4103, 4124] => 0.21 AA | 32.9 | 33.3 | 33.1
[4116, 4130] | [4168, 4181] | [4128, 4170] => 0.30 AA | 34.5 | 33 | 33.7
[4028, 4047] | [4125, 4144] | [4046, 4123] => 3.51 AA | 34.4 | 33.2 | 33.8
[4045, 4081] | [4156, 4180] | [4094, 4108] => 3.10 AA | 33.4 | 33.6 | 33.5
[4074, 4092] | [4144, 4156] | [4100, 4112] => 2.11 AA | 33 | 32.9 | 33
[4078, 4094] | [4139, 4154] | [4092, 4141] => 2.37 AA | 33.3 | 33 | 33.2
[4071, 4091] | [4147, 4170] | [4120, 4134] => -0.29 AA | 32.9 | 33.8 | 33.4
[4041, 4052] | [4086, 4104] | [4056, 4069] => -0.56 AA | 34.6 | 28.4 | 32.5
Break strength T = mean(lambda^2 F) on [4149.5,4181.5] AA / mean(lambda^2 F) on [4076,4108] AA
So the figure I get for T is 1.15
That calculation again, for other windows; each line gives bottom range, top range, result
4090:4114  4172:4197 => 1.21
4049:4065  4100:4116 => 0.86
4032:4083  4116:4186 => 1.04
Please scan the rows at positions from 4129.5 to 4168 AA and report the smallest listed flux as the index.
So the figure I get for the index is 28.66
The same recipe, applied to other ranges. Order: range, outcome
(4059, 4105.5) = 14.51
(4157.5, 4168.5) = 31.18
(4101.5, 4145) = 15.23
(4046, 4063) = 30.37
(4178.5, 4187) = 31.56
